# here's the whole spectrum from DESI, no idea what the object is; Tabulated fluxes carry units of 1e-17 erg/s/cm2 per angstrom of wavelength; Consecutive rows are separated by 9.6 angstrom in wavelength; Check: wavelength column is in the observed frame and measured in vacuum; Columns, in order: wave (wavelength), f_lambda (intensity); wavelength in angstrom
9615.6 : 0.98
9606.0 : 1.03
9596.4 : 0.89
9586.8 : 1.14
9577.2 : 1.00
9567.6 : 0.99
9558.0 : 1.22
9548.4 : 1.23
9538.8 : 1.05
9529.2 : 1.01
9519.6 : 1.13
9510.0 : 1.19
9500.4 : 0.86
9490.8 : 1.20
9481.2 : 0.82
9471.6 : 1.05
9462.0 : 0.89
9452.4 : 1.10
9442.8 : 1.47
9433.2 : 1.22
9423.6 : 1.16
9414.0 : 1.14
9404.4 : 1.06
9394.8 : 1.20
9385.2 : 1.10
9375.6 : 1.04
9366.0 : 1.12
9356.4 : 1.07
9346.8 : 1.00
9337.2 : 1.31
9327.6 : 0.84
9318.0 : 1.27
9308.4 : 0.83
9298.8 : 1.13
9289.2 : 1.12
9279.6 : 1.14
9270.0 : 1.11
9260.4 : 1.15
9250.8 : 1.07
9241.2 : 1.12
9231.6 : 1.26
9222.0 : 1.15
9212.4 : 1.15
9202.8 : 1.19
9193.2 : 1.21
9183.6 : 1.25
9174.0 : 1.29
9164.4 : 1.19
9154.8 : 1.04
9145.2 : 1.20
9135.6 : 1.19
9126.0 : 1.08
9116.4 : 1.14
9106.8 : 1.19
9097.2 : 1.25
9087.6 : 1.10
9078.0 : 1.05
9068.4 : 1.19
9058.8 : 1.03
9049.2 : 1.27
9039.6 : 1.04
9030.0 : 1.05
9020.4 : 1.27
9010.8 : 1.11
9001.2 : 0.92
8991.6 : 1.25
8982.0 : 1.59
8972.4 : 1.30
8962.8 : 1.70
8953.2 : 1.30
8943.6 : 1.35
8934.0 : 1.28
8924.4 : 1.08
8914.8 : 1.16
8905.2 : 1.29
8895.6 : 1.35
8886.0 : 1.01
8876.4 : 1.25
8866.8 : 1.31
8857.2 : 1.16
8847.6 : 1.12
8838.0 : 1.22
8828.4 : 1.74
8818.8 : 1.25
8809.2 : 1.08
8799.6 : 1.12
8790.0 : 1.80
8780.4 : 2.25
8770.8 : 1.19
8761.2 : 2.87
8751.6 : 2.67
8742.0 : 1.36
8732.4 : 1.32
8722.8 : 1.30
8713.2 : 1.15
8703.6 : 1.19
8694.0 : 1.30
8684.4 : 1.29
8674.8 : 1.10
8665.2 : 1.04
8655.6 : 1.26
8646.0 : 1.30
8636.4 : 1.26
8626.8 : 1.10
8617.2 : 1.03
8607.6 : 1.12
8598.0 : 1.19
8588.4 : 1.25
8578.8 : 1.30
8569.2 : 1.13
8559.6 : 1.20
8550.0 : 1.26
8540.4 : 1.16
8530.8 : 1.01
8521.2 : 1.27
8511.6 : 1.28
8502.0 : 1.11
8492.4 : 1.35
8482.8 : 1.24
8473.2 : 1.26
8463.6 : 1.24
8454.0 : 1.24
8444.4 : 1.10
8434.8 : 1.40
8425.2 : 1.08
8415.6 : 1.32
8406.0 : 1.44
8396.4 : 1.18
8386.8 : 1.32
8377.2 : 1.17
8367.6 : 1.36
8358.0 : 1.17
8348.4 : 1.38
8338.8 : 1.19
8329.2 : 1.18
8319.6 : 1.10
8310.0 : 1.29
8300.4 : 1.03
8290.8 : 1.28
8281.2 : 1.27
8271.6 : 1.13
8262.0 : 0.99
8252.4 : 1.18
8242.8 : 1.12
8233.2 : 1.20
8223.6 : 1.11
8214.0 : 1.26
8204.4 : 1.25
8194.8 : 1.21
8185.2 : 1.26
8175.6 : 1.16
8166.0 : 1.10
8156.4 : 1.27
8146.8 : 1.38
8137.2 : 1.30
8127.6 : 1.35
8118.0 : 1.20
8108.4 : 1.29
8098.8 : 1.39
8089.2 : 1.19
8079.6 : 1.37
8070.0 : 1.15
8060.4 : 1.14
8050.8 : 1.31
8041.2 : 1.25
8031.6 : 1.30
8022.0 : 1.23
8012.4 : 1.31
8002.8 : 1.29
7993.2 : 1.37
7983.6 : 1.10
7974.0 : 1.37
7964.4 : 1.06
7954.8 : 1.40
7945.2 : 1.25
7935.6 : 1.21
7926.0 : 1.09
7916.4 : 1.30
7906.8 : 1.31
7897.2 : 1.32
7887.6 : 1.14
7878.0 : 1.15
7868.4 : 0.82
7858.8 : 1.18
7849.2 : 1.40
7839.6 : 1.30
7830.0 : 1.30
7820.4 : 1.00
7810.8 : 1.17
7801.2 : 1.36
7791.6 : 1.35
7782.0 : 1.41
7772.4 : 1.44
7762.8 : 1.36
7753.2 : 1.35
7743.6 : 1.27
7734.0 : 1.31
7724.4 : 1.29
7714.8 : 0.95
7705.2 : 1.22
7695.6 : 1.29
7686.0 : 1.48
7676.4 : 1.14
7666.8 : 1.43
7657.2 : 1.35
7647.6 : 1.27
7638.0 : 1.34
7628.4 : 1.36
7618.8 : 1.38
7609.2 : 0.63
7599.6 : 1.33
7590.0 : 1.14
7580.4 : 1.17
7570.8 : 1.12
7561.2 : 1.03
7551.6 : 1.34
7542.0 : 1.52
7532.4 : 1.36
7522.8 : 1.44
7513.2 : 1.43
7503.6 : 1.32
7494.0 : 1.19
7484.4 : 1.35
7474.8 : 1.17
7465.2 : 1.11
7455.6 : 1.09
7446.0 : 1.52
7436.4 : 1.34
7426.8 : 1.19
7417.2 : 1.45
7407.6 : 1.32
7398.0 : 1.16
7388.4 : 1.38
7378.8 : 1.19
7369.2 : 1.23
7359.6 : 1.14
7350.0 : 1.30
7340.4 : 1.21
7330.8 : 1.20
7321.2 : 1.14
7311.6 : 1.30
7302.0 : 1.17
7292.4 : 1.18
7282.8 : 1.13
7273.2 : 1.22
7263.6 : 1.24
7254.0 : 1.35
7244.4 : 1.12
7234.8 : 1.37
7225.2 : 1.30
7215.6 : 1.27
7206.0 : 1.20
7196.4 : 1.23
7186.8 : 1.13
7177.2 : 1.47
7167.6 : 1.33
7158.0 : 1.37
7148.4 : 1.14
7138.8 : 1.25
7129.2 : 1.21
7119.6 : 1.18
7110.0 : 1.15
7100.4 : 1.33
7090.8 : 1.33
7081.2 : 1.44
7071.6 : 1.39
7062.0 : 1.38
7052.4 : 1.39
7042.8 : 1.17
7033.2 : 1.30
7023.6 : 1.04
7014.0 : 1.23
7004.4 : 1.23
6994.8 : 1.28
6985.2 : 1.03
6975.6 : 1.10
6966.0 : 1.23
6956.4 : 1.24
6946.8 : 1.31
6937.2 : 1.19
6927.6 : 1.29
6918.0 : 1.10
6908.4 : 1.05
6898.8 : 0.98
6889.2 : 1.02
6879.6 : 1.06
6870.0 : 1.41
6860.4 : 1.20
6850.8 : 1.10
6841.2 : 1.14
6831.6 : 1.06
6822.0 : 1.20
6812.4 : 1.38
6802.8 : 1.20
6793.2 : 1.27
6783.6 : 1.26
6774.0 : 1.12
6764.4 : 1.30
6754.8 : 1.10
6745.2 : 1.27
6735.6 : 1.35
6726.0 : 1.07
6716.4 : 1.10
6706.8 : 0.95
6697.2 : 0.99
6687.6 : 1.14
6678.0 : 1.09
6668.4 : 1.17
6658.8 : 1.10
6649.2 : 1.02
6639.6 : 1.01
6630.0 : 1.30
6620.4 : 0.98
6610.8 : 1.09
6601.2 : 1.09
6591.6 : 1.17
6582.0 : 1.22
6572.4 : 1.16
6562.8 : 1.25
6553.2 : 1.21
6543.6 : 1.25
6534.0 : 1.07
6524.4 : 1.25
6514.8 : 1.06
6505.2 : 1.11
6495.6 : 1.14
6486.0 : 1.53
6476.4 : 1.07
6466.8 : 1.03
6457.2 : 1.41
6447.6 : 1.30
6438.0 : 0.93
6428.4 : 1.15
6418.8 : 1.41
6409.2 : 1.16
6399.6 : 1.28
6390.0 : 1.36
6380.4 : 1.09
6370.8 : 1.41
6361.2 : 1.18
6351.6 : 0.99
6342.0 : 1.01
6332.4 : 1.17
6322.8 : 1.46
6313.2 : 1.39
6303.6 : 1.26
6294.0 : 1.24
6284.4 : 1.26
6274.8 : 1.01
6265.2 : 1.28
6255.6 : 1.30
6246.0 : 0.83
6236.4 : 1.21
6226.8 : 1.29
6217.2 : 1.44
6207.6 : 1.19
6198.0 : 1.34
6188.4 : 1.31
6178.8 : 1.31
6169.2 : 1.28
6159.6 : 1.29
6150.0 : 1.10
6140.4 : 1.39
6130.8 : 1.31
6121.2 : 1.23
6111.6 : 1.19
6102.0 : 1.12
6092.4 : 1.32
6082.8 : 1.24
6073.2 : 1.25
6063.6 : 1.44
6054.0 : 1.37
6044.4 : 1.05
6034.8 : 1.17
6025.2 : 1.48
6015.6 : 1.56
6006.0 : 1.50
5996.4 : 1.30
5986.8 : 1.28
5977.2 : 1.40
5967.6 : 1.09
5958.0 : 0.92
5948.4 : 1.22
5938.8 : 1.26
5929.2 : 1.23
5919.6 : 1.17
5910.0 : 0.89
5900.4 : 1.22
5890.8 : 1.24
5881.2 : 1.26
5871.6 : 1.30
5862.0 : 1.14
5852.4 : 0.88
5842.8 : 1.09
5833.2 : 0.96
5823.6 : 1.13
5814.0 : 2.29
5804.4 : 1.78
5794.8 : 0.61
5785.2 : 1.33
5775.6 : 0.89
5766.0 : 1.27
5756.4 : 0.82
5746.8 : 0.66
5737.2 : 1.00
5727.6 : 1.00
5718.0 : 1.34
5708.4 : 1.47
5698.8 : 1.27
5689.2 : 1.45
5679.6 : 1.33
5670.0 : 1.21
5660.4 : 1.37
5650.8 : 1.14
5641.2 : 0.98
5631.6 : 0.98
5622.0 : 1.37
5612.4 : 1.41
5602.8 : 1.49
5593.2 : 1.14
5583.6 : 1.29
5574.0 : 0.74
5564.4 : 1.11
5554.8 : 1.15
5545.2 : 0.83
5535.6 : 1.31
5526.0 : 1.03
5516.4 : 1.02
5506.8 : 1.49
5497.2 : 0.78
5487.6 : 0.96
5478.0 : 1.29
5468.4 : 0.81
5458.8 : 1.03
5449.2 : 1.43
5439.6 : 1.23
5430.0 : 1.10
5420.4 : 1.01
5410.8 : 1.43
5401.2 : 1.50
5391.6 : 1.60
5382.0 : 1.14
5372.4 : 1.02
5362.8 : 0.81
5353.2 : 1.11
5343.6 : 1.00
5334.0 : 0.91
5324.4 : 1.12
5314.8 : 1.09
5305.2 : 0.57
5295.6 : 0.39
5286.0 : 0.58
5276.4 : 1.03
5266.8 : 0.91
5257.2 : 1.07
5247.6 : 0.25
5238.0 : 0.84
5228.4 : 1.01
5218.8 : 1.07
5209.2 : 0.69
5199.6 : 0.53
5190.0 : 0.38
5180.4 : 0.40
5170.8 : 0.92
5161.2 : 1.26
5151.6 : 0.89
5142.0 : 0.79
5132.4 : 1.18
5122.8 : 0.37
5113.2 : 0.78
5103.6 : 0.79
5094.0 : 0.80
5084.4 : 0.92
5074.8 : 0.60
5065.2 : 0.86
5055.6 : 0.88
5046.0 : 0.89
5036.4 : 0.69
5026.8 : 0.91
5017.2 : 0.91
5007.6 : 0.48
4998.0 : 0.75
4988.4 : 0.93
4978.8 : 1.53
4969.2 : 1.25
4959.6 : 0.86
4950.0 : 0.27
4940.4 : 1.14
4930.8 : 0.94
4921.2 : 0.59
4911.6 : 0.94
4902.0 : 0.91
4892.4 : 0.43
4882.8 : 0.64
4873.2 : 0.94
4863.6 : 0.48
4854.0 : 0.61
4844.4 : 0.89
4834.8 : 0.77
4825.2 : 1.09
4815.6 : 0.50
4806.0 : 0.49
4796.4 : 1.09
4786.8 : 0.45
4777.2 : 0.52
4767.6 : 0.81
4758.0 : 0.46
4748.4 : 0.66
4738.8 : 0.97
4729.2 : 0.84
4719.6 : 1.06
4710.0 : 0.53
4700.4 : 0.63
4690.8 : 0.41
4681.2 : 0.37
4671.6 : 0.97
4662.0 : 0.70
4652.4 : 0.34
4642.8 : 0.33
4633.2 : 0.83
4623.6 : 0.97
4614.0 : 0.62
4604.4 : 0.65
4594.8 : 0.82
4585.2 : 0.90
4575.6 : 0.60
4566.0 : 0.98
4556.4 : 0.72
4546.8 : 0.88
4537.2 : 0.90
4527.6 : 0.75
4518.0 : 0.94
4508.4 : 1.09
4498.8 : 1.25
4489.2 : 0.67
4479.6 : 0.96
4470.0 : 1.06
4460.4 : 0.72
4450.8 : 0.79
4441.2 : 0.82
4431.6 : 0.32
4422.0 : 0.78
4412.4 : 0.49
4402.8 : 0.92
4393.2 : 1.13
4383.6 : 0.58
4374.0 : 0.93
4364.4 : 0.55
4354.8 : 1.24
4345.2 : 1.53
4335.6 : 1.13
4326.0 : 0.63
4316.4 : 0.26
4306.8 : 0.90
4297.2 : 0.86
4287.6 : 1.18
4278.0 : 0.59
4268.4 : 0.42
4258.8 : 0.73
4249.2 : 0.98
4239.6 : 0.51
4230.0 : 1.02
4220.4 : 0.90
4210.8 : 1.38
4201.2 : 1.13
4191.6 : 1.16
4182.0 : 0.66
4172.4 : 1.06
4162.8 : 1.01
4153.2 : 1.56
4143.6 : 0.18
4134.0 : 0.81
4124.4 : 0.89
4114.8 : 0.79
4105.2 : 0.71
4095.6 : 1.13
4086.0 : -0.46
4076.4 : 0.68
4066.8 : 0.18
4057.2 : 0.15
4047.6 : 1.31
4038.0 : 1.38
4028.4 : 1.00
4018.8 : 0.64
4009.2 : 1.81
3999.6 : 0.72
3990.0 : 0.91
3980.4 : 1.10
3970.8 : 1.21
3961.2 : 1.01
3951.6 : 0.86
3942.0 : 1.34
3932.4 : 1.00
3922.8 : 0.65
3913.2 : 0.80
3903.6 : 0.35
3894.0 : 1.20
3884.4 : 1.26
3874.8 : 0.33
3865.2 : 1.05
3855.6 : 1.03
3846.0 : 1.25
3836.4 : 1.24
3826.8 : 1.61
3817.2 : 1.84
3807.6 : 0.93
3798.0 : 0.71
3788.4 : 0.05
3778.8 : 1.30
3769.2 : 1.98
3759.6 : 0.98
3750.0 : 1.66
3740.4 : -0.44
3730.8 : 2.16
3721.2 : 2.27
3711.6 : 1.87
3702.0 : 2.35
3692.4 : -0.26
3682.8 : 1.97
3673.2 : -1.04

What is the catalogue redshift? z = 0.334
